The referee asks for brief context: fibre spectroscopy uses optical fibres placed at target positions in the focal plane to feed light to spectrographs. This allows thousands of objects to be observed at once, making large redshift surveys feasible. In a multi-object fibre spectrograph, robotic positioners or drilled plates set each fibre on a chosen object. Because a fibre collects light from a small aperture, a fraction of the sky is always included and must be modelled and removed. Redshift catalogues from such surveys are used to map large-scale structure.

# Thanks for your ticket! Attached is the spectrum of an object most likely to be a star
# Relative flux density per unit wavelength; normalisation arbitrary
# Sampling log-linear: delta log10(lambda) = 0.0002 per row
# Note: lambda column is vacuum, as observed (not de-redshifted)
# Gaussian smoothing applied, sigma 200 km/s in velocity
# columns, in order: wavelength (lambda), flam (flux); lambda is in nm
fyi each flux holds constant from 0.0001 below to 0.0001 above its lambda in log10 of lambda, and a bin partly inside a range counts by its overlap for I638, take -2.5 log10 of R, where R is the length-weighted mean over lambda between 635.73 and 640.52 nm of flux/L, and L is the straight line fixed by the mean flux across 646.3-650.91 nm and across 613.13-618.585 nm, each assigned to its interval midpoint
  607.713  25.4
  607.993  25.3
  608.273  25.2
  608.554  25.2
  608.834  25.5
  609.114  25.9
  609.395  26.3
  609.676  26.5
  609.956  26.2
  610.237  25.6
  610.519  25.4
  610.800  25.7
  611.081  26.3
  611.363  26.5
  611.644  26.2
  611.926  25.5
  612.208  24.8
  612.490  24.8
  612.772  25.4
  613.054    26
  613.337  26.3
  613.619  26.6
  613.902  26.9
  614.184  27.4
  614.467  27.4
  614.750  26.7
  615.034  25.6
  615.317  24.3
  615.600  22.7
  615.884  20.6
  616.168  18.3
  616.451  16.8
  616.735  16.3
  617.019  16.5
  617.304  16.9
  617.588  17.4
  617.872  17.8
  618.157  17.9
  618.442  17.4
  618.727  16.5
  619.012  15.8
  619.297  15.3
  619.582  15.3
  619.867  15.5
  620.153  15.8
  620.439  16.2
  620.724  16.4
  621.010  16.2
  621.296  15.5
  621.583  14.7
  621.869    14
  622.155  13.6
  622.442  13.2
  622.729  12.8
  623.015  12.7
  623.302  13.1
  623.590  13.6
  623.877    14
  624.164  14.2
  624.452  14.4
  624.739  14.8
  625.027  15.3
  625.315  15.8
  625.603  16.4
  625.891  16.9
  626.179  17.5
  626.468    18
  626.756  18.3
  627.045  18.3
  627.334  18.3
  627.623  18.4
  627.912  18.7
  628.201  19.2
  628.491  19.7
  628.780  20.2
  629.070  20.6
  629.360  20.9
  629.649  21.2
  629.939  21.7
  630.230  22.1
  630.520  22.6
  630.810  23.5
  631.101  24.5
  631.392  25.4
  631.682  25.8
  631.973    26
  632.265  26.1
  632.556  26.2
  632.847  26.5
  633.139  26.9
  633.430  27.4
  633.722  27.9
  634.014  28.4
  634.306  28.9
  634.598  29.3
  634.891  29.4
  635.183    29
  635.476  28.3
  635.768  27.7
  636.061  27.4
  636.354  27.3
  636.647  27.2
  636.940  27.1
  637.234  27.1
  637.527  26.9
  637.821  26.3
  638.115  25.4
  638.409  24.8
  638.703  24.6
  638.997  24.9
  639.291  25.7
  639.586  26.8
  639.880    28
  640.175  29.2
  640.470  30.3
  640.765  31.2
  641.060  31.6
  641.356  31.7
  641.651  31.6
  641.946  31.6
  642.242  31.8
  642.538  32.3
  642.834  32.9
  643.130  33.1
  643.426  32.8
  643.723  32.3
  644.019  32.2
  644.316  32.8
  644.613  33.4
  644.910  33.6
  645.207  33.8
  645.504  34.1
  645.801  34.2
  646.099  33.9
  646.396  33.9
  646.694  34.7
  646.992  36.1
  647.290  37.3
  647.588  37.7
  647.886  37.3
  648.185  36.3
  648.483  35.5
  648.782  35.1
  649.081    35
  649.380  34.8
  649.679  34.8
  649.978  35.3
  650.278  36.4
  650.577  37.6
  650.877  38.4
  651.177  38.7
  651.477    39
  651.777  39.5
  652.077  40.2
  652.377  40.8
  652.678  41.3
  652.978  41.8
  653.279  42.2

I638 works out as 0.17 mag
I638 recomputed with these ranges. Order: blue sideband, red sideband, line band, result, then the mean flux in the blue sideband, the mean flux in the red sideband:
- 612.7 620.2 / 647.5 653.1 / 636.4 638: 0.15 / 20.6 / 37.6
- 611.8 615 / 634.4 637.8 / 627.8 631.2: 0.28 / 26.1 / 27.8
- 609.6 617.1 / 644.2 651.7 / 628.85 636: 0.19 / 24.4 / 35.6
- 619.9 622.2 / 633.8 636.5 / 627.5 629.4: 0.14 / 15.4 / 28.4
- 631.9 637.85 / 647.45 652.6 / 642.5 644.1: 0.01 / 27.5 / 37.3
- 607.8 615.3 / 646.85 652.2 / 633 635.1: 0.15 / 25.9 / 36.9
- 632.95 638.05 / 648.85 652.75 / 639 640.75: 0.10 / 27.7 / 37.7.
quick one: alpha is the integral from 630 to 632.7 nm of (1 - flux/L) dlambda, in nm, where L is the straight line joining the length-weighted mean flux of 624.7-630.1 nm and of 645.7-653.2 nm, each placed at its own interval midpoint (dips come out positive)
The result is -0.34 nm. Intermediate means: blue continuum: 18.5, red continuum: 37.1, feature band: 24.6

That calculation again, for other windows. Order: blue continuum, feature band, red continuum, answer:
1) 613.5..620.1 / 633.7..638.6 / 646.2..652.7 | 0.41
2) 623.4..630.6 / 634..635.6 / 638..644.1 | -0.29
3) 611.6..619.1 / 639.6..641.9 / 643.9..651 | 0.15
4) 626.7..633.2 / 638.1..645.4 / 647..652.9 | 0.19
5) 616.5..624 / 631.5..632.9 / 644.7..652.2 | -0.11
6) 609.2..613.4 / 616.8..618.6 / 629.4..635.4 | 0.60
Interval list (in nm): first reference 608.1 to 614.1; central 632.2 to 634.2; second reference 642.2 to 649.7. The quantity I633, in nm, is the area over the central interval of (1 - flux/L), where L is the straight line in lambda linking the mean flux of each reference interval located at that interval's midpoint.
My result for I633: 0.26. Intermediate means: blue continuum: 25.9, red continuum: 34.3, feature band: 27.1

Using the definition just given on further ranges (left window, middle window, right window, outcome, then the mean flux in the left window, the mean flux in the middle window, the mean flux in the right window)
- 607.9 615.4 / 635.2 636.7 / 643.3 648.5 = 0.20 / 25.9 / 27.7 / 34.5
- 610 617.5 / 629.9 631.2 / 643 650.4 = 0.29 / 23.9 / 22.9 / 34.7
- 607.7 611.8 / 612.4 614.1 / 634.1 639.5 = -0.01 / 25.8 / 26.1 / 27.1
